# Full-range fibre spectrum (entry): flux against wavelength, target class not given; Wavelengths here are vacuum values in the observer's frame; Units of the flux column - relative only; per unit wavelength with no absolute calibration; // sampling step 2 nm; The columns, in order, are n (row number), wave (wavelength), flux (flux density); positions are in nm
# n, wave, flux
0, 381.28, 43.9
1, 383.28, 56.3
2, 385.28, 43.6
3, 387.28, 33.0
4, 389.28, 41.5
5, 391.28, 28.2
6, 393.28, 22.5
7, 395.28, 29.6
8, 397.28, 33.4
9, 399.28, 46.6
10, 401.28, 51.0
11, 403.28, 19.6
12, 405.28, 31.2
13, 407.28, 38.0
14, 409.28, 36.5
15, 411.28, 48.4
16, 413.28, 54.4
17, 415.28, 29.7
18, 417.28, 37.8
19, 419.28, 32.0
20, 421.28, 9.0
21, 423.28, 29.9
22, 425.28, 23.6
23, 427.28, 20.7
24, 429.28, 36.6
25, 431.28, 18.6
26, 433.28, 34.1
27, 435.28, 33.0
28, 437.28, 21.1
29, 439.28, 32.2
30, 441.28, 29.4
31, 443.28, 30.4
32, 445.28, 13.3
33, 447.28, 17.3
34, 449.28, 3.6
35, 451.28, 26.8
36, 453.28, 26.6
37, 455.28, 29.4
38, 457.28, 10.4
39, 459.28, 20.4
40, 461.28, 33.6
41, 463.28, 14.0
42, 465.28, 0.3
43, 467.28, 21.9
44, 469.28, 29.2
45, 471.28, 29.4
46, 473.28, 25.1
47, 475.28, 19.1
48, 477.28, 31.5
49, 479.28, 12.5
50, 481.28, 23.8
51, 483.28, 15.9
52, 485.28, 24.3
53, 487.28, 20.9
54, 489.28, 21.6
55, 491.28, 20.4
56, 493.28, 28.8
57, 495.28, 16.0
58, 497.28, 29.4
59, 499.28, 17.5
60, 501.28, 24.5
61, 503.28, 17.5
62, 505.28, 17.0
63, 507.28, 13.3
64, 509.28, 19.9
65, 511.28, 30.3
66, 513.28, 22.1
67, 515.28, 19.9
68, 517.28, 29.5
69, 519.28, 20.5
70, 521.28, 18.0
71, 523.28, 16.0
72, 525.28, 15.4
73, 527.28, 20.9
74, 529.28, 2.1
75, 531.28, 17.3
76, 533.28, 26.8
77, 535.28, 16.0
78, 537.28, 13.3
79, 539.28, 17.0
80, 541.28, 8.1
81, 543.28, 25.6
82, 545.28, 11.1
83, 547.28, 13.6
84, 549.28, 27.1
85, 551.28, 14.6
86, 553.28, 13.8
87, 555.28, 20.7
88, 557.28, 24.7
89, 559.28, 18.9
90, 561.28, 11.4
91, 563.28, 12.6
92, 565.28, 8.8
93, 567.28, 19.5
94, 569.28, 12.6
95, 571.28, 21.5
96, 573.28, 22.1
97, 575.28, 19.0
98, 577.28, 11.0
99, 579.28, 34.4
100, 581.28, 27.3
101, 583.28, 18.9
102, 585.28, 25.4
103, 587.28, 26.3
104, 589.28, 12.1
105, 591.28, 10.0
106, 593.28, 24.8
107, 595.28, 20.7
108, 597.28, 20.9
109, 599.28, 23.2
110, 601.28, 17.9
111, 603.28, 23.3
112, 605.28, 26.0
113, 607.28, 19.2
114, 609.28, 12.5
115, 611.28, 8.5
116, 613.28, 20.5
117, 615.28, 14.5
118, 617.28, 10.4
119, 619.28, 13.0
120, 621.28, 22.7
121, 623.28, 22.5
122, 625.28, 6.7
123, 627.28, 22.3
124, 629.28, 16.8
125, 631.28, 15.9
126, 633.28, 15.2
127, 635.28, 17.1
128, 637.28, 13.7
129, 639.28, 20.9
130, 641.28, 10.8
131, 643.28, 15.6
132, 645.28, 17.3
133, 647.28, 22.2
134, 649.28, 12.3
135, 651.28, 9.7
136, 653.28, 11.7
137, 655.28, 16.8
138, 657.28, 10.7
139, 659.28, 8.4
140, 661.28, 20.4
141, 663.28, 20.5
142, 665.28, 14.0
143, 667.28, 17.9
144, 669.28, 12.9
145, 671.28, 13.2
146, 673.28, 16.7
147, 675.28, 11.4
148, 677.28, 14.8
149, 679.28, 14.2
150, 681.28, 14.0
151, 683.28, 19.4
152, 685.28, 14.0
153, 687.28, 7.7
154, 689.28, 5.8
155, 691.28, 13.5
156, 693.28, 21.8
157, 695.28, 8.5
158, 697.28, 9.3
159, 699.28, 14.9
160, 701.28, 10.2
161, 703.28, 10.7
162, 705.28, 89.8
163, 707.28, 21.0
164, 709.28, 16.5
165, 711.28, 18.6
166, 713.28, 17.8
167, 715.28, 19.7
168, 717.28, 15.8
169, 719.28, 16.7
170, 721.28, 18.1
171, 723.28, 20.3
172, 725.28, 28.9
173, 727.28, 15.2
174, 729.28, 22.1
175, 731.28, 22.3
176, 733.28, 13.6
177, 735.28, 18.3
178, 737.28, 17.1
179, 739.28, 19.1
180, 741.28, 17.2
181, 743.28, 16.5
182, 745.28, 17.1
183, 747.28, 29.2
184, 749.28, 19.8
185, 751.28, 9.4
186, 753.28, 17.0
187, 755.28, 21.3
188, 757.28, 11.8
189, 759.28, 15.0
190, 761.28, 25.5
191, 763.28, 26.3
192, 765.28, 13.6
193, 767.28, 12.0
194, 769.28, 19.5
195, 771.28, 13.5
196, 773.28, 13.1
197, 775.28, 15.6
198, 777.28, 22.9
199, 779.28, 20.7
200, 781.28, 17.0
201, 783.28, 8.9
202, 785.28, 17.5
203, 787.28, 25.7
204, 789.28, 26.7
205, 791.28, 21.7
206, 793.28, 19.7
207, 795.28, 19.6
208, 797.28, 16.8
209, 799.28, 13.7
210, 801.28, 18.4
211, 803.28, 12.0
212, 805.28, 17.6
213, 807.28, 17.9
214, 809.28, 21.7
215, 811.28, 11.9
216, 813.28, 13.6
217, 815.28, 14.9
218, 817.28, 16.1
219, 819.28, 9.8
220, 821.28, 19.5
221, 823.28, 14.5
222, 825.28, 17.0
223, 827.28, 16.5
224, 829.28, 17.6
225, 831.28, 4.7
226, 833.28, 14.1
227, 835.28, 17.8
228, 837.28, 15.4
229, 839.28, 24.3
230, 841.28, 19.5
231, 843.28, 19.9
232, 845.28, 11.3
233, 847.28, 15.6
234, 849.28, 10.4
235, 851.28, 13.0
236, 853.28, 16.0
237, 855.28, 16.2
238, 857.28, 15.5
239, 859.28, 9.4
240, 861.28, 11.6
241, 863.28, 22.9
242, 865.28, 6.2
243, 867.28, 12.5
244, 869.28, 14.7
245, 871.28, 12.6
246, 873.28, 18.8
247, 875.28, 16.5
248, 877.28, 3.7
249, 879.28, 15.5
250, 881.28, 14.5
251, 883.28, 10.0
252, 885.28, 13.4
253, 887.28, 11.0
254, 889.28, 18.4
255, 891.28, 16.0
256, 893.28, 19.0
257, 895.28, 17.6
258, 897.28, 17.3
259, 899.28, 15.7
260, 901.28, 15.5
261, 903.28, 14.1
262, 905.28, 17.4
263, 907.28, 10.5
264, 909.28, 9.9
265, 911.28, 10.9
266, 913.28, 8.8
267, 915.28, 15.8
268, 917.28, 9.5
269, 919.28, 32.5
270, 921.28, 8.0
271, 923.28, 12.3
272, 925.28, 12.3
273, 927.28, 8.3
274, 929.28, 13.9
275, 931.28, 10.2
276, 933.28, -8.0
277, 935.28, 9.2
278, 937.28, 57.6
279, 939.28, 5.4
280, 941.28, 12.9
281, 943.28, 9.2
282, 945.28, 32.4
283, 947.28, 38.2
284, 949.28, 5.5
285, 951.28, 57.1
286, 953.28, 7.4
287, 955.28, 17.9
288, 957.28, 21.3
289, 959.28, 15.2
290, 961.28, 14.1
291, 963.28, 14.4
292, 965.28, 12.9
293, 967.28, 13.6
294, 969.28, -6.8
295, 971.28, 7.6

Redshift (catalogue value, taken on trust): 0.89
